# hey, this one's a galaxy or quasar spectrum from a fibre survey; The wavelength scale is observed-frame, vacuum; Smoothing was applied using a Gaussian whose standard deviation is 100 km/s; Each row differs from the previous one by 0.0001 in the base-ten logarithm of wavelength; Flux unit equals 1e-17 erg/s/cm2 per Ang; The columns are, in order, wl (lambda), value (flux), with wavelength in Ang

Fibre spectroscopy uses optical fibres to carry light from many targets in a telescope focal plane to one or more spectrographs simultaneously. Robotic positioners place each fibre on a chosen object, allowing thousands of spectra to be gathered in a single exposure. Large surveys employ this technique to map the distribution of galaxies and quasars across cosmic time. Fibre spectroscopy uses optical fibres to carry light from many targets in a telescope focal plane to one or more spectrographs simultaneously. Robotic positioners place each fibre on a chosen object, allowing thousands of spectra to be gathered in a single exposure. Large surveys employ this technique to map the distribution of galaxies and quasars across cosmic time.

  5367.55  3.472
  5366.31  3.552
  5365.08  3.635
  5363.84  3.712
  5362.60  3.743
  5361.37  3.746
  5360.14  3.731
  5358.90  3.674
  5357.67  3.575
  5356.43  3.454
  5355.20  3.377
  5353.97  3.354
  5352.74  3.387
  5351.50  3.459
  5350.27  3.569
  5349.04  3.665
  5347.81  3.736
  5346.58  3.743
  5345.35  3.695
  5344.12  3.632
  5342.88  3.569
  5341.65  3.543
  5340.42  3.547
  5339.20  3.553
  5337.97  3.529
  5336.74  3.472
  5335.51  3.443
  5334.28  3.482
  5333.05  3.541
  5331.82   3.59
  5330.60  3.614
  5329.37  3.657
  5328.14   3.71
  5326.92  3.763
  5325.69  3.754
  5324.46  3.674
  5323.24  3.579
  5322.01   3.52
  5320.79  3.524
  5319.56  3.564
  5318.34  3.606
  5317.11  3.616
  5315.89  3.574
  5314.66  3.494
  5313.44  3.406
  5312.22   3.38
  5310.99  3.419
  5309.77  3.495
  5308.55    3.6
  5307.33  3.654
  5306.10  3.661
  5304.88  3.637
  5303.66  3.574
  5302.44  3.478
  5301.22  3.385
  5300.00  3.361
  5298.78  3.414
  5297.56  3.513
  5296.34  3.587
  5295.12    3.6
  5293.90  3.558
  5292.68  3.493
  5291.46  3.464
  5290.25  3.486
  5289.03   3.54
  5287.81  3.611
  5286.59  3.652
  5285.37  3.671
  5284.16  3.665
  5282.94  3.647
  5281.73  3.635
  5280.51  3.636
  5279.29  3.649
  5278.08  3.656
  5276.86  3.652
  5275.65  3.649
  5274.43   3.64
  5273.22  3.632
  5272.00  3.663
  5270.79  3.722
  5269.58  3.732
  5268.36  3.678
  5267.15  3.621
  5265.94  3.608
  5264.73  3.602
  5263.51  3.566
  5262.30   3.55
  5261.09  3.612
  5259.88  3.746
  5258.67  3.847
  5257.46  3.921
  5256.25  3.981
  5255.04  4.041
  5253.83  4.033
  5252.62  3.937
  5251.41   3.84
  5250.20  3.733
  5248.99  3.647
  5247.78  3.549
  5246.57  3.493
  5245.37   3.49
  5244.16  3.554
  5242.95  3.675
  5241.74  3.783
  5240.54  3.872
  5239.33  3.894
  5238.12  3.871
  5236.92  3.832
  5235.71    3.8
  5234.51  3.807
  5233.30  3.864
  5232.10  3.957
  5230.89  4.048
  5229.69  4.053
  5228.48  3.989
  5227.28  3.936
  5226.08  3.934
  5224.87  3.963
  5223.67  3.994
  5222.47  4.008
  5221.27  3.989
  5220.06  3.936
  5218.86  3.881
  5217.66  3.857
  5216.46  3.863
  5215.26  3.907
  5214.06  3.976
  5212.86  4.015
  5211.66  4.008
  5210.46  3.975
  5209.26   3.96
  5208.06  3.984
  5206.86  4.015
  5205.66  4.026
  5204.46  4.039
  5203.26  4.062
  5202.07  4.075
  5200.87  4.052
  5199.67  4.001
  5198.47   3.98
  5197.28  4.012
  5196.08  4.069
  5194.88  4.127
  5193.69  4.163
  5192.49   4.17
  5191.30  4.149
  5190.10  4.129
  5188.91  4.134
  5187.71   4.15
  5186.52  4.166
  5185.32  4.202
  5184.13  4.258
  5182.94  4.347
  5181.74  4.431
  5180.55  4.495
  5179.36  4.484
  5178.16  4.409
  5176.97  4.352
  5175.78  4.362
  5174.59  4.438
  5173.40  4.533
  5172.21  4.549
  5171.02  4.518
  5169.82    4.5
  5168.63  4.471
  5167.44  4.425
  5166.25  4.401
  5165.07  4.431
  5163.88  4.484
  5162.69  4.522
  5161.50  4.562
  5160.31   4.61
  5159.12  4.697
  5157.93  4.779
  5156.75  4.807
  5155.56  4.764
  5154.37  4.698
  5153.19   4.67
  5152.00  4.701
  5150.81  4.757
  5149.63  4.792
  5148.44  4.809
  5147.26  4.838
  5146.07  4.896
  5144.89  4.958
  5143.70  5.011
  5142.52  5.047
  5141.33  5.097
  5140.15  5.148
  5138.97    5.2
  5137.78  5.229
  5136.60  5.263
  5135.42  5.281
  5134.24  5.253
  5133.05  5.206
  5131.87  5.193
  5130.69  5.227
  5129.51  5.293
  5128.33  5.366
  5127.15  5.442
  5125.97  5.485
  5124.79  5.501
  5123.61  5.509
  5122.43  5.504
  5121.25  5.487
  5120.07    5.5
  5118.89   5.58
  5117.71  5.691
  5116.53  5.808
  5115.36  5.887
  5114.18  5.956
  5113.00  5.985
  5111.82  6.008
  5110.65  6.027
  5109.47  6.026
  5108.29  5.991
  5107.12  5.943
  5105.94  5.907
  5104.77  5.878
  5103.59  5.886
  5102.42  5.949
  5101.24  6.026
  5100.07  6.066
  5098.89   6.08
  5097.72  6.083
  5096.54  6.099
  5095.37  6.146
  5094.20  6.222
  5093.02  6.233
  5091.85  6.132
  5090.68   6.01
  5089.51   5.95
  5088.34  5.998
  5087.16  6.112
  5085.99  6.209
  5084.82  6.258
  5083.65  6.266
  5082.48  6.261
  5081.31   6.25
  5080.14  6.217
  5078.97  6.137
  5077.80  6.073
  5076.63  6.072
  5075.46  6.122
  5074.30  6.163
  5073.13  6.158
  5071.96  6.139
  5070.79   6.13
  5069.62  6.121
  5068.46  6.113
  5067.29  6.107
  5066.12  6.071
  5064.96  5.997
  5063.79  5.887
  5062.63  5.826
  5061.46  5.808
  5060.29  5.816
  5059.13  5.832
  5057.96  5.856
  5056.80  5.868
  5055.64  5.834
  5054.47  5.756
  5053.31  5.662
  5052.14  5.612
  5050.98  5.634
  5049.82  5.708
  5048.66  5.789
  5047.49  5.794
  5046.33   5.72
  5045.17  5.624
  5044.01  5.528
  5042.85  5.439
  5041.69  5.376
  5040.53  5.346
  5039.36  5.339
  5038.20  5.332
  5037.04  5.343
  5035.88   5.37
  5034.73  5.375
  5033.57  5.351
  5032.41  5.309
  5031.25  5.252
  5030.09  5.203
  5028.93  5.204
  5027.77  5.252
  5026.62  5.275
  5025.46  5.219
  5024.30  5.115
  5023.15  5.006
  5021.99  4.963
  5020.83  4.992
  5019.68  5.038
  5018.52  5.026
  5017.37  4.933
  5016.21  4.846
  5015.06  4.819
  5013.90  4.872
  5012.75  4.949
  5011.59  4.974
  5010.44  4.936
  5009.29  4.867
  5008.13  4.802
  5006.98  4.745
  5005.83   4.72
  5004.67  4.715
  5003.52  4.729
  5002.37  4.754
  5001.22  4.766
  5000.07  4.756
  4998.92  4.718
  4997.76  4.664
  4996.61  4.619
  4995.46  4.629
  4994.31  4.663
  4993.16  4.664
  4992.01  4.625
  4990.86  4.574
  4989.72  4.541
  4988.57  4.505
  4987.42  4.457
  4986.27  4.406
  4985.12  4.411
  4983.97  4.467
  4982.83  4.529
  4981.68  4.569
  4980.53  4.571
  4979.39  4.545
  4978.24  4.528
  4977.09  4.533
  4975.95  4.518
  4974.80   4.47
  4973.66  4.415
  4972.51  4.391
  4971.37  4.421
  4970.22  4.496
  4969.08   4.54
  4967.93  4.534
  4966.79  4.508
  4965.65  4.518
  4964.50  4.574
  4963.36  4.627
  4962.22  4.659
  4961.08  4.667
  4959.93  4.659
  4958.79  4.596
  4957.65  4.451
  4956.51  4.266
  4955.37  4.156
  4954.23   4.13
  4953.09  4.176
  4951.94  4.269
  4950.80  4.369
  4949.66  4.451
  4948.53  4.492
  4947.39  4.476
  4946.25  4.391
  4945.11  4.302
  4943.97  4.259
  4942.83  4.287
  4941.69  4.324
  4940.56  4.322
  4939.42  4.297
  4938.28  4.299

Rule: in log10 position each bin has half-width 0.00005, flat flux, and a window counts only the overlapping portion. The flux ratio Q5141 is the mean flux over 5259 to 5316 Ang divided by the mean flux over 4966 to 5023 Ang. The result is 0.8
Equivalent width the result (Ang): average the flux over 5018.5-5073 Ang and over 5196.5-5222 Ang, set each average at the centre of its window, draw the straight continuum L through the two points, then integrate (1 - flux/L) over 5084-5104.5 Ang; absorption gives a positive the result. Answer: -4.0 Ang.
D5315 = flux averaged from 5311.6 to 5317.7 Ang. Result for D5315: 3.49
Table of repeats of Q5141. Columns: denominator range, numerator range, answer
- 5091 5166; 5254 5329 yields 0.67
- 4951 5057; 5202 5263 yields 0.79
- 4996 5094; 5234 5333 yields 0.66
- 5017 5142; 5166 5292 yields 0.69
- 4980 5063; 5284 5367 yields 0.70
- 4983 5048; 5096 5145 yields 1.12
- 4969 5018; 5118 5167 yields 1.08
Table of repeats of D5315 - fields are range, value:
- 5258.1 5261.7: 3.74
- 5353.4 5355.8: 3.37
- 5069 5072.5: 6.13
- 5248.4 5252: 3.74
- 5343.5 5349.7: 3.69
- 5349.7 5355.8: 3.43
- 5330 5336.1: 3.54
